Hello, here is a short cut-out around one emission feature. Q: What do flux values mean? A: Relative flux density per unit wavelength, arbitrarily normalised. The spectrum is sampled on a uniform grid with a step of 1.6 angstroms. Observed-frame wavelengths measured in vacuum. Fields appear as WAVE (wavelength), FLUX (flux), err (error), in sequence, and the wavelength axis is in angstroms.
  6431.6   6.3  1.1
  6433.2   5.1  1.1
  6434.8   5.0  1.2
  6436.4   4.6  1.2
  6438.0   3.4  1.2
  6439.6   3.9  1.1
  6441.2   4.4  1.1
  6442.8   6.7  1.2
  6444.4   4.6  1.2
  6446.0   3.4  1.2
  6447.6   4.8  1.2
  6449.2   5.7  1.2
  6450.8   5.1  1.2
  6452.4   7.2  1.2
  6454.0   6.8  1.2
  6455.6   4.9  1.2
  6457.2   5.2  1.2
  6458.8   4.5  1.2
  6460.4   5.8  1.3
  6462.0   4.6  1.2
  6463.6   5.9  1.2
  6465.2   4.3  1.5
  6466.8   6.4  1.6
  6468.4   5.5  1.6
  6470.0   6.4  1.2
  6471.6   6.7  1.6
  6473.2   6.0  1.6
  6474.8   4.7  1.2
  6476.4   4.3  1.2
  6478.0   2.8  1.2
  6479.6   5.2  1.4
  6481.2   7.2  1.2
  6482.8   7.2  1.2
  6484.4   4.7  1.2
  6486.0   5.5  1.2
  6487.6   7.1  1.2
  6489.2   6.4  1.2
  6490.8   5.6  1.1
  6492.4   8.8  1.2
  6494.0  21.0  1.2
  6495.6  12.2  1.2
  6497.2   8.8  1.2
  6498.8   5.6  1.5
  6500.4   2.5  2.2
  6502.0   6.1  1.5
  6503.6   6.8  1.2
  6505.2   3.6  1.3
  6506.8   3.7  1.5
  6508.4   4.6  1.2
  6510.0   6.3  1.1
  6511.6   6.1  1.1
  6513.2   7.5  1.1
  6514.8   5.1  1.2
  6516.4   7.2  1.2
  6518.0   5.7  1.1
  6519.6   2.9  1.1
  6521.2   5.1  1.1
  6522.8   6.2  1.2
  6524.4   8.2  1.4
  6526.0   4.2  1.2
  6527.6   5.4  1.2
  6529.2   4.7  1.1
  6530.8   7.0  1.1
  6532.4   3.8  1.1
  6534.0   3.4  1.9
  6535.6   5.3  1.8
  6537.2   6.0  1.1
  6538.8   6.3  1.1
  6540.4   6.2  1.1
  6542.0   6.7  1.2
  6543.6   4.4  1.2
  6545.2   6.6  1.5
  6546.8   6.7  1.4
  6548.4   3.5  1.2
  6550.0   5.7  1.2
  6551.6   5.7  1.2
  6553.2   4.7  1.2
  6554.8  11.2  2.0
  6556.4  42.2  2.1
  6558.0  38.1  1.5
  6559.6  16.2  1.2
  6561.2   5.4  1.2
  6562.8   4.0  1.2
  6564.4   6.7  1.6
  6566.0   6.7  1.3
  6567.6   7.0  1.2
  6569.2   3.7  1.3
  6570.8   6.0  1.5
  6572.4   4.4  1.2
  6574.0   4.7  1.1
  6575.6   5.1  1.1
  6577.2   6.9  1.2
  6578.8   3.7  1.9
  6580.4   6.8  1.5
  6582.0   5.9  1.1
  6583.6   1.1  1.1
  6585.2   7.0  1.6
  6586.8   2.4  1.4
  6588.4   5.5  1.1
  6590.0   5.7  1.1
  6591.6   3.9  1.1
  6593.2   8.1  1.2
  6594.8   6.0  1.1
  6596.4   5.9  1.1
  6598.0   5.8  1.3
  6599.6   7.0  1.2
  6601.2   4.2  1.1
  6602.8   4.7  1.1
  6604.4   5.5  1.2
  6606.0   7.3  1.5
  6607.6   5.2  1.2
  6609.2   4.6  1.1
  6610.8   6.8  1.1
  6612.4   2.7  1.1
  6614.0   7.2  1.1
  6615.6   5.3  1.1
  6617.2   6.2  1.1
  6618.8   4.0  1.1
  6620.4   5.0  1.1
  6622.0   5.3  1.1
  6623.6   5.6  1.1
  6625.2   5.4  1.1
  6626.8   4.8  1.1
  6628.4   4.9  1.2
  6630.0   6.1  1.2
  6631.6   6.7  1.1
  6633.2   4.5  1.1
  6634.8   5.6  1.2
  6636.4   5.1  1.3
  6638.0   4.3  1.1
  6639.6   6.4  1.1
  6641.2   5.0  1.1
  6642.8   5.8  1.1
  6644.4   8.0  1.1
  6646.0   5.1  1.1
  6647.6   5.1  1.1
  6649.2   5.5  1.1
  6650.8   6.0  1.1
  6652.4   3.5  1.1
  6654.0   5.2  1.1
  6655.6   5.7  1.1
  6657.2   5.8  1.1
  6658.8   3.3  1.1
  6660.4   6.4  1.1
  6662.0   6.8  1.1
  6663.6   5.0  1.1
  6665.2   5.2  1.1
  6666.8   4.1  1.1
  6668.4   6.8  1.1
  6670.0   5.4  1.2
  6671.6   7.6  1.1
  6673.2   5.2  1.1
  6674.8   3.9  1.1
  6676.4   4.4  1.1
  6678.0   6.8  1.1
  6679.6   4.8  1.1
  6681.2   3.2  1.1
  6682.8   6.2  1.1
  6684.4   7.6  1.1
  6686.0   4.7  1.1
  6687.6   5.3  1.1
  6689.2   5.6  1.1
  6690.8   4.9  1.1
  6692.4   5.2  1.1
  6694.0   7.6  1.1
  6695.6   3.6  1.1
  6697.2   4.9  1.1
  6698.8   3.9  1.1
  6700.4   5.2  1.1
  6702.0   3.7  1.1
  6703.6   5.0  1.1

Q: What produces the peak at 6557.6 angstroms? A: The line [O III]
